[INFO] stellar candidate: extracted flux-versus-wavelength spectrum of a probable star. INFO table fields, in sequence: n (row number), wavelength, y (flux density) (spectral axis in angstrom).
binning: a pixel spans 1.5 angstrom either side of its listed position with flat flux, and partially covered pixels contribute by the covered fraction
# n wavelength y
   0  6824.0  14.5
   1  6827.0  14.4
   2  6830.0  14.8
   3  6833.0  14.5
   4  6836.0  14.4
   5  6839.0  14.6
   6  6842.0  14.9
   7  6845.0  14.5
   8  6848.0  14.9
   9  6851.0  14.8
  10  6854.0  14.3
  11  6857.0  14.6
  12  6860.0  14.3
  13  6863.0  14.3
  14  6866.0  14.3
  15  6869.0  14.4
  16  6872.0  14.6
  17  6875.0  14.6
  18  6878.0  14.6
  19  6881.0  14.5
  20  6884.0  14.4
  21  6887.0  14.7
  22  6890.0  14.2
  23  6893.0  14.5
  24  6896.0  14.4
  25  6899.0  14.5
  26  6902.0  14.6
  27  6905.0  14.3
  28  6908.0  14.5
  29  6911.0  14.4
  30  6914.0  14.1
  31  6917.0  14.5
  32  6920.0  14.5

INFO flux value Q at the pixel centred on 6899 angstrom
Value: 14.5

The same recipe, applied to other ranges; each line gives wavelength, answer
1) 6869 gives 14.4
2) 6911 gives 14.4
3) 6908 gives 14.5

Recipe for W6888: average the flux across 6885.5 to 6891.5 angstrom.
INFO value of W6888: 14.4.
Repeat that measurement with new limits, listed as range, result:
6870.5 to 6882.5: 14.6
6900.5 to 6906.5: 14.5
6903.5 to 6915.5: 14.3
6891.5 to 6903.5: 14.5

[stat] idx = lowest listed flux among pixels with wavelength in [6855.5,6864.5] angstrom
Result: 14.3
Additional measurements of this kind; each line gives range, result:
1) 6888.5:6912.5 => 14.2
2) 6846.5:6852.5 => 14.8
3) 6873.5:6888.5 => 14.4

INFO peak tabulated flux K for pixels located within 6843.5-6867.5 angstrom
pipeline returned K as 14.9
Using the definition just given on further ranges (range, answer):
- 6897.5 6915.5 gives 14.6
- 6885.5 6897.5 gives 14.7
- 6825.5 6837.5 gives 14.8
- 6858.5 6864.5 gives 14.3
